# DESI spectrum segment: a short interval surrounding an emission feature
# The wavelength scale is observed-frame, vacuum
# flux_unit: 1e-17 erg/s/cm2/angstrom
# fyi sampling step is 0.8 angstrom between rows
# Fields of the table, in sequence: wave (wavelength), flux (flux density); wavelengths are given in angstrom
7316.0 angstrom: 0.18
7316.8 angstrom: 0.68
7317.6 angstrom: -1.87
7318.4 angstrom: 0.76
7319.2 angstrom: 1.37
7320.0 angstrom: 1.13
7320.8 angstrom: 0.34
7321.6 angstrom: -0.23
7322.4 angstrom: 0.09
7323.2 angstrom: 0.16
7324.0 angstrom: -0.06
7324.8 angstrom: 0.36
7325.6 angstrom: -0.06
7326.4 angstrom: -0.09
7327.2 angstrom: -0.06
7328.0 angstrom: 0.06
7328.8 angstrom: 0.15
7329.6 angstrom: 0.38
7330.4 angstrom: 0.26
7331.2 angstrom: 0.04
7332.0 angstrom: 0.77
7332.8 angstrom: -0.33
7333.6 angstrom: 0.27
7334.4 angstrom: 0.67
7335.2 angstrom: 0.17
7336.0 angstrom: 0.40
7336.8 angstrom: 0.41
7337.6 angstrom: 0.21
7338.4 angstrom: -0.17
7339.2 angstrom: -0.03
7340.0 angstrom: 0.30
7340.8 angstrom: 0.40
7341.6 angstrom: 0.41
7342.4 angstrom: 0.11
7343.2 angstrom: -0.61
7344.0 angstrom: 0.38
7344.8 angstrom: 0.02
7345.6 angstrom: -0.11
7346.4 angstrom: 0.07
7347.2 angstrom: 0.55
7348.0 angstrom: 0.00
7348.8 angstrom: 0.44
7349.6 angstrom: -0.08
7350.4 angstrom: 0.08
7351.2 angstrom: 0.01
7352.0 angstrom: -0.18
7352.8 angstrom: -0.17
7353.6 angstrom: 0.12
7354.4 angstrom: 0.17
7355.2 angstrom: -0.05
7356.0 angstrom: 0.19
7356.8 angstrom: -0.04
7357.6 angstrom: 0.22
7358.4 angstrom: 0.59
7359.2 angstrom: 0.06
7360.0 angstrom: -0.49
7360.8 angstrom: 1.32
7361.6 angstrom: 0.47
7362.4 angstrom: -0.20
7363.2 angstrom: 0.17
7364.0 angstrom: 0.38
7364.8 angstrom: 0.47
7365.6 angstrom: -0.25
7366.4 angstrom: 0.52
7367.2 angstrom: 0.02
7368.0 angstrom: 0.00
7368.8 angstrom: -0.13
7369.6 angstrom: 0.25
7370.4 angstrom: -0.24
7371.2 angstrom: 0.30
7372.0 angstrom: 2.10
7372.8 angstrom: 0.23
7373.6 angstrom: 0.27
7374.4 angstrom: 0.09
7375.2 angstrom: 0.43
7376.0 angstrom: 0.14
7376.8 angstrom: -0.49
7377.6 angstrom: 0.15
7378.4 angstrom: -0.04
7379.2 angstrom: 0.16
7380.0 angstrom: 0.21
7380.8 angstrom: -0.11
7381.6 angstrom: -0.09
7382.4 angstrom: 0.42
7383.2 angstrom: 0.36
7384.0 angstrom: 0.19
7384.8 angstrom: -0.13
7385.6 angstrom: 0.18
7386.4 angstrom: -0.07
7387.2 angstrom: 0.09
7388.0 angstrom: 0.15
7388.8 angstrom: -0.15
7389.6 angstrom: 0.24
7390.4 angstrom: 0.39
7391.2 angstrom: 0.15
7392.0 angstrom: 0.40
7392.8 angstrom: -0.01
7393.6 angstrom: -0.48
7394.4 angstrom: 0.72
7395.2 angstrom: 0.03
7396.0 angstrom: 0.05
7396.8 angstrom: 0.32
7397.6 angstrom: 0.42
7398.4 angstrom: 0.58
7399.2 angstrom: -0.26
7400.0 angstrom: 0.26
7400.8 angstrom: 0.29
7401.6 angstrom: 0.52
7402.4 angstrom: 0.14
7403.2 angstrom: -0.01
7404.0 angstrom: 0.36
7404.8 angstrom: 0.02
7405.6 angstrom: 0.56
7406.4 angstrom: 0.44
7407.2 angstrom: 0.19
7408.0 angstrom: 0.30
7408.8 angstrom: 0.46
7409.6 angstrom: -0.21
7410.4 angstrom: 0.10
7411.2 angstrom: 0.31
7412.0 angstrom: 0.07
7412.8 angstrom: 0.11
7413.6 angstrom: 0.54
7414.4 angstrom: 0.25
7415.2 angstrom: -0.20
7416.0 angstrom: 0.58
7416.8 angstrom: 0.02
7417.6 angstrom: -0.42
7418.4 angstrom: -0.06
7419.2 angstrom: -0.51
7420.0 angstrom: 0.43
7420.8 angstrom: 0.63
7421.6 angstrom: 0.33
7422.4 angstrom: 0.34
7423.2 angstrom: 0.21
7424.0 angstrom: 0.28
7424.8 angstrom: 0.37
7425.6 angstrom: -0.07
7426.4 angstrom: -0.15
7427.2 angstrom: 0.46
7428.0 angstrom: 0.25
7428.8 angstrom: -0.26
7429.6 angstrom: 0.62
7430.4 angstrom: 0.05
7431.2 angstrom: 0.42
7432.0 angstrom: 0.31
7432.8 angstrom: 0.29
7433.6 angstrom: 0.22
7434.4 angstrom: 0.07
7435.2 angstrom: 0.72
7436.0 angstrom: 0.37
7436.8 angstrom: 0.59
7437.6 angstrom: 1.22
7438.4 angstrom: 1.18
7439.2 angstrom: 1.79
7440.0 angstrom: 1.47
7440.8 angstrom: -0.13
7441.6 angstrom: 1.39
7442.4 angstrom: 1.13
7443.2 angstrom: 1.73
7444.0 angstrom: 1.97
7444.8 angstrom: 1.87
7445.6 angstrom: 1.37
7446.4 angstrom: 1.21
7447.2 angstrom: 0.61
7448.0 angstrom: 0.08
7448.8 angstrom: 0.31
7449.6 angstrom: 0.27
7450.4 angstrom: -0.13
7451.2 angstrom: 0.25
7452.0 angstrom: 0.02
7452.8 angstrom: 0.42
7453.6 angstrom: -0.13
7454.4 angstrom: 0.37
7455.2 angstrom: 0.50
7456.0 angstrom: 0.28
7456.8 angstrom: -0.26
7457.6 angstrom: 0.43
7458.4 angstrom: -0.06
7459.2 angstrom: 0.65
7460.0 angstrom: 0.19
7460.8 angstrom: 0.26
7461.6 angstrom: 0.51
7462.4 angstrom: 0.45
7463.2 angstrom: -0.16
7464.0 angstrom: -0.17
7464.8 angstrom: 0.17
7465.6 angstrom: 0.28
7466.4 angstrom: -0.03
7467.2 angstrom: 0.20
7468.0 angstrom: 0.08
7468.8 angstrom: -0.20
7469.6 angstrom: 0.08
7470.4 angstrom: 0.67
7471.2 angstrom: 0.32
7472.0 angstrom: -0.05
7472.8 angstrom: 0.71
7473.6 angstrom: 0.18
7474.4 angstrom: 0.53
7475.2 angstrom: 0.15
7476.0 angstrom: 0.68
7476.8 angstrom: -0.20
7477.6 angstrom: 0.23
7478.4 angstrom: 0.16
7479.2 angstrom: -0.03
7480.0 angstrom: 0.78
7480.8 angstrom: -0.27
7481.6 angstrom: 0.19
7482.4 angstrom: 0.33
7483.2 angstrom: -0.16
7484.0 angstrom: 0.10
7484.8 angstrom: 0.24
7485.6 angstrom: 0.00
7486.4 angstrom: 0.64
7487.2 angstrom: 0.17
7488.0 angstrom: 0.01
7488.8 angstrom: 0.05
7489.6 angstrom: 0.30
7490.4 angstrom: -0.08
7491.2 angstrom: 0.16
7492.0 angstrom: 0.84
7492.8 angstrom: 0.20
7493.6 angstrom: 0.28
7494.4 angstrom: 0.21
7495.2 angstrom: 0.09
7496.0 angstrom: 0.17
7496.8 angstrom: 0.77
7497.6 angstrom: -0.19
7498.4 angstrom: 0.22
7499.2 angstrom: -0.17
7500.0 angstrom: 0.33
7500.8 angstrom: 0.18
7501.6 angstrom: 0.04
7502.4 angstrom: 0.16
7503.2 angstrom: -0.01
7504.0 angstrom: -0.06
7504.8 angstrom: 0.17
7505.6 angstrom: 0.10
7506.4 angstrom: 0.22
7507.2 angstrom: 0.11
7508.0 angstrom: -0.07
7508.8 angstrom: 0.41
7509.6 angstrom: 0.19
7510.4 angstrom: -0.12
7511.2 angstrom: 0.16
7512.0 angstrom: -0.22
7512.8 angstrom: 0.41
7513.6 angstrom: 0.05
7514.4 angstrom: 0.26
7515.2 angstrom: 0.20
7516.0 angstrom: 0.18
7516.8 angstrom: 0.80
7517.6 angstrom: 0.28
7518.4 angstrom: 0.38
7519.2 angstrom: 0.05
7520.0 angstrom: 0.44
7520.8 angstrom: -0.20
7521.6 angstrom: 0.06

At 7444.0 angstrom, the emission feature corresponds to [O II] 3727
